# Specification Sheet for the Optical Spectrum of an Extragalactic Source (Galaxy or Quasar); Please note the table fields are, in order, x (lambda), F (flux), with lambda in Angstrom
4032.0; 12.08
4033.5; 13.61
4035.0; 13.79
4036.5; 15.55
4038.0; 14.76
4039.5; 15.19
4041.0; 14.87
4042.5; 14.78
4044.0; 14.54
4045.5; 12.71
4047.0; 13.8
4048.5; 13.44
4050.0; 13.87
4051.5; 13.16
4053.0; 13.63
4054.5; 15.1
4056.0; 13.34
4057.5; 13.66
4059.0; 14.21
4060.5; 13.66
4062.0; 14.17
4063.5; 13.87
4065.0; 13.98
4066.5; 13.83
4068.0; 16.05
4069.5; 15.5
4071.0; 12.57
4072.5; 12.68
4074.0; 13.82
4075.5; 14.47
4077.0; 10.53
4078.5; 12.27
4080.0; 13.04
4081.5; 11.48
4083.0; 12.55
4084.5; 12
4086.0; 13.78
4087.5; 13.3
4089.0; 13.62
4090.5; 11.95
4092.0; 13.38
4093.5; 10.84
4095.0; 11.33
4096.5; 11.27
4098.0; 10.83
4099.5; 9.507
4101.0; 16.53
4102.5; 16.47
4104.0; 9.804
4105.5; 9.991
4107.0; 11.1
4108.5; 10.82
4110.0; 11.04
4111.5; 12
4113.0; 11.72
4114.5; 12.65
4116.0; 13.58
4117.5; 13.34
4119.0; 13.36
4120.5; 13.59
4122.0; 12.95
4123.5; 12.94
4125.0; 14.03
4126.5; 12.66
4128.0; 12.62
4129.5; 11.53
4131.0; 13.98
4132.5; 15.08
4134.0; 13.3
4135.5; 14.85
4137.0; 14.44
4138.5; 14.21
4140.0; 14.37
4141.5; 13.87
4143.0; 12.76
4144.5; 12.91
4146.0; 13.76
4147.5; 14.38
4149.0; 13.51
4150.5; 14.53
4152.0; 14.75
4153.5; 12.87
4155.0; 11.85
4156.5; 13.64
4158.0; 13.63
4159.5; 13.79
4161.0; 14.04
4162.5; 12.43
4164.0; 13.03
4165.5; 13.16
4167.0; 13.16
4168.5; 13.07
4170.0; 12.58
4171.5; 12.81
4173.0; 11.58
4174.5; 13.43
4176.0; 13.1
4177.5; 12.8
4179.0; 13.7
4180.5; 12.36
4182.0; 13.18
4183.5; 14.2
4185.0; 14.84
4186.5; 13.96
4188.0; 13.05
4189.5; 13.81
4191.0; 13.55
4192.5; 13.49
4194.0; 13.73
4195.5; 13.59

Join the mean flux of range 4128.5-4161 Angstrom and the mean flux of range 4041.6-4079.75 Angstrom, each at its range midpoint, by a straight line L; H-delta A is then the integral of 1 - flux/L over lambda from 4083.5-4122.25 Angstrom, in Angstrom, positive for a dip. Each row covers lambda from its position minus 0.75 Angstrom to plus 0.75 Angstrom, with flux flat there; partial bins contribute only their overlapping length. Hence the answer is 3.9 Angstrom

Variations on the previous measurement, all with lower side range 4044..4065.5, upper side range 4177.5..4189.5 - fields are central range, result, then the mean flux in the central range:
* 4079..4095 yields 1.40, 12.5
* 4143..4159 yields 0.09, 13.5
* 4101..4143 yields 1.96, 13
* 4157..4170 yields 0.34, 13.3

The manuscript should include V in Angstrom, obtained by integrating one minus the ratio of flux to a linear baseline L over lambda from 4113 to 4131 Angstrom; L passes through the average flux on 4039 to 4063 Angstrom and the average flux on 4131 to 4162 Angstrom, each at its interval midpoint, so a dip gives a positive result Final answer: 1.1 Angstrom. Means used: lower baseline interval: 14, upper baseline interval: 13.8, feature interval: 13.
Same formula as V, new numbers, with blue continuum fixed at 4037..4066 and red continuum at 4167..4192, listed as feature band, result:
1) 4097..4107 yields 1.20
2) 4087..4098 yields 1.34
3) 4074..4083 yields 0.90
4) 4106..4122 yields 1.57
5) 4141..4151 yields -0.14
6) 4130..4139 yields -0.47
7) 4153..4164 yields 0.17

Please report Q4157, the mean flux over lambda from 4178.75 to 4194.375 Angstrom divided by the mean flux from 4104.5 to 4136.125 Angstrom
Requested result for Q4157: 1.1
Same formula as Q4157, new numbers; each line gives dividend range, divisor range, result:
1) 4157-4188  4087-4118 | 1.09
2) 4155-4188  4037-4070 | 0.93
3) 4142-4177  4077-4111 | 1.10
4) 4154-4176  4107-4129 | 1.03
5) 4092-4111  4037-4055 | 0.83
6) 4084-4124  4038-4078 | 0.89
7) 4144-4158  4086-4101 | 1.12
